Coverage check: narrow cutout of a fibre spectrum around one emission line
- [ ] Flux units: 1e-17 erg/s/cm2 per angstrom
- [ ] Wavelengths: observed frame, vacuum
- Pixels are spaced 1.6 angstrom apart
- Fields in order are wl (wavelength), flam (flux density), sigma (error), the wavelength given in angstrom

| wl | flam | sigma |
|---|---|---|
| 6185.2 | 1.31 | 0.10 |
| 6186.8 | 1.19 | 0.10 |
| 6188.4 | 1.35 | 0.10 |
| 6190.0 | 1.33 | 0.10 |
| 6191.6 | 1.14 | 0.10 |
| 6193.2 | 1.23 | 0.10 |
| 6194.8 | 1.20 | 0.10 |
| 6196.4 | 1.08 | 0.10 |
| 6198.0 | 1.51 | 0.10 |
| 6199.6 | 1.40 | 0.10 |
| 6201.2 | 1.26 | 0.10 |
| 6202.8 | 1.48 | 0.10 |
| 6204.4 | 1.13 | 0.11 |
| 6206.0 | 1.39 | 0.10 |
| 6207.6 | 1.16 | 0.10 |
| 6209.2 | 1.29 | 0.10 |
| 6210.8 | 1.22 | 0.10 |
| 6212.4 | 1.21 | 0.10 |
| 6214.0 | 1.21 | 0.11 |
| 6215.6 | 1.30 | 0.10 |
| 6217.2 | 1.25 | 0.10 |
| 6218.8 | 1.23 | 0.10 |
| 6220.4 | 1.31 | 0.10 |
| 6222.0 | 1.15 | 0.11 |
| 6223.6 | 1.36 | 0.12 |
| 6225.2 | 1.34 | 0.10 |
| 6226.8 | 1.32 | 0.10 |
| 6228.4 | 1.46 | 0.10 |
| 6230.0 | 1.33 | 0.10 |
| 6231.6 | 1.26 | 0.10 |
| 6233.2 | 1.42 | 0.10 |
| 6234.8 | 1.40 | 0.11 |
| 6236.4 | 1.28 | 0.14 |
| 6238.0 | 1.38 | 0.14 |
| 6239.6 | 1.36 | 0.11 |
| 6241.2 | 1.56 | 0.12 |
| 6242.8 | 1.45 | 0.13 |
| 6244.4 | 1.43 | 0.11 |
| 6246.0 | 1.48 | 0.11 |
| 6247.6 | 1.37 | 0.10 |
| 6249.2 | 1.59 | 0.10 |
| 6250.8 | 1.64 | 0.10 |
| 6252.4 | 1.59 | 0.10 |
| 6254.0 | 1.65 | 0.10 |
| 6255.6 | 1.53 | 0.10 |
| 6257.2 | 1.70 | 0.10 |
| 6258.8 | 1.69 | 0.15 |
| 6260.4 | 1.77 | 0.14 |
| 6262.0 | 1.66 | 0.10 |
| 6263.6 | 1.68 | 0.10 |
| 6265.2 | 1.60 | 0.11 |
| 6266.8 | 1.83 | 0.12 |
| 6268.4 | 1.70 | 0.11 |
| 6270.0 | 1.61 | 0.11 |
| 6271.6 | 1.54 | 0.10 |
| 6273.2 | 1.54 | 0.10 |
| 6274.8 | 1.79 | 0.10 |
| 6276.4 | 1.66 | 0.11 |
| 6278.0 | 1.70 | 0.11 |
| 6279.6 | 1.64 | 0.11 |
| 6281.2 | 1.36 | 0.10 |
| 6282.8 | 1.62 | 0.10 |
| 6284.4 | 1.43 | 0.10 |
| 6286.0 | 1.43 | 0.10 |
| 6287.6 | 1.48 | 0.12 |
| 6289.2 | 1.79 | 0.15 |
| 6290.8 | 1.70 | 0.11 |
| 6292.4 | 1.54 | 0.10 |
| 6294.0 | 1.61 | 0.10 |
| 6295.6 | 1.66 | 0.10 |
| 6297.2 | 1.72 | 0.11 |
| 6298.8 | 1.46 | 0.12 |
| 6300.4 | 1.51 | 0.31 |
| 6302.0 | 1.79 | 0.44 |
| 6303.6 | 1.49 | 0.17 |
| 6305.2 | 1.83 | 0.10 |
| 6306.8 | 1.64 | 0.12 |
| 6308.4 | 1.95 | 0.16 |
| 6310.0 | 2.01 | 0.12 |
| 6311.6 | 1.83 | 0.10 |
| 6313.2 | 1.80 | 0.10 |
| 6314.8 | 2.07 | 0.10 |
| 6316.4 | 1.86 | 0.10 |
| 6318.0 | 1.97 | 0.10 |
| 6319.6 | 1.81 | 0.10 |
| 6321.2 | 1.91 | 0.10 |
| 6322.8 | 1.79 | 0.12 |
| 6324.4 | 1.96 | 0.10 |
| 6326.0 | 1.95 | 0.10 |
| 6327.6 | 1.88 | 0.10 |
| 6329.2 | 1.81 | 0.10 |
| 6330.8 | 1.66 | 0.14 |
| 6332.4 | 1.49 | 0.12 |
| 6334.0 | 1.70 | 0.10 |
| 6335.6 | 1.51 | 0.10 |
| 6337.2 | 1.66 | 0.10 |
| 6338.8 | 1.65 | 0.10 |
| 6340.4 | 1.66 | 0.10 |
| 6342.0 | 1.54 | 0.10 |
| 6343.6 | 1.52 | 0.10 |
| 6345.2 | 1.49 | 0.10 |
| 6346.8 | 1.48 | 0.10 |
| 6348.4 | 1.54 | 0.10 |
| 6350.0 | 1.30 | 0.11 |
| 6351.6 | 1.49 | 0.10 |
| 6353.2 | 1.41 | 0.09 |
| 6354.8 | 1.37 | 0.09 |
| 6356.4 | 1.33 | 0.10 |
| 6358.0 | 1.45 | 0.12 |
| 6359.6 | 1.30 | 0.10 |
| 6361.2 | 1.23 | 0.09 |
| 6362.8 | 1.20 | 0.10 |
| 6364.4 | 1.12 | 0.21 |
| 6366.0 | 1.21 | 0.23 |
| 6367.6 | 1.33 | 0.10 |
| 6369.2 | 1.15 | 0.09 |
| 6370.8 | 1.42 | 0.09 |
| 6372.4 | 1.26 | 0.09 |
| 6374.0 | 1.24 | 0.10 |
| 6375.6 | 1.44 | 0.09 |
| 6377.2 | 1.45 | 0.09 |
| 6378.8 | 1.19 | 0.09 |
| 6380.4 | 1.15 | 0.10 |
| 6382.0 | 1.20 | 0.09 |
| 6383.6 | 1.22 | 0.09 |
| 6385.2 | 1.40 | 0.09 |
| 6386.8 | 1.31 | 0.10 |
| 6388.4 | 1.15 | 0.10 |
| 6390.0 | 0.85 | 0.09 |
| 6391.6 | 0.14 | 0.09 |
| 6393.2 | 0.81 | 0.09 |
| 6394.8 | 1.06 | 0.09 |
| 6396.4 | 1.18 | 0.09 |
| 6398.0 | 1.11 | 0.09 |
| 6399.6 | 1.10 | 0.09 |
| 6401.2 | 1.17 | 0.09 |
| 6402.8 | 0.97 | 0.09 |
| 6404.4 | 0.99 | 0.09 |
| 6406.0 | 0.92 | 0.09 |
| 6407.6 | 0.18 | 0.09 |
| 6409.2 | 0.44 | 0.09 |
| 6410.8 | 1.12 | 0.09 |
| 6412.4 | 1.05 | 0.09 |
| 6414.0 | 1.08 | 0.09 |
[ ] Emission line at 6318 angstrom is C III] 1909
